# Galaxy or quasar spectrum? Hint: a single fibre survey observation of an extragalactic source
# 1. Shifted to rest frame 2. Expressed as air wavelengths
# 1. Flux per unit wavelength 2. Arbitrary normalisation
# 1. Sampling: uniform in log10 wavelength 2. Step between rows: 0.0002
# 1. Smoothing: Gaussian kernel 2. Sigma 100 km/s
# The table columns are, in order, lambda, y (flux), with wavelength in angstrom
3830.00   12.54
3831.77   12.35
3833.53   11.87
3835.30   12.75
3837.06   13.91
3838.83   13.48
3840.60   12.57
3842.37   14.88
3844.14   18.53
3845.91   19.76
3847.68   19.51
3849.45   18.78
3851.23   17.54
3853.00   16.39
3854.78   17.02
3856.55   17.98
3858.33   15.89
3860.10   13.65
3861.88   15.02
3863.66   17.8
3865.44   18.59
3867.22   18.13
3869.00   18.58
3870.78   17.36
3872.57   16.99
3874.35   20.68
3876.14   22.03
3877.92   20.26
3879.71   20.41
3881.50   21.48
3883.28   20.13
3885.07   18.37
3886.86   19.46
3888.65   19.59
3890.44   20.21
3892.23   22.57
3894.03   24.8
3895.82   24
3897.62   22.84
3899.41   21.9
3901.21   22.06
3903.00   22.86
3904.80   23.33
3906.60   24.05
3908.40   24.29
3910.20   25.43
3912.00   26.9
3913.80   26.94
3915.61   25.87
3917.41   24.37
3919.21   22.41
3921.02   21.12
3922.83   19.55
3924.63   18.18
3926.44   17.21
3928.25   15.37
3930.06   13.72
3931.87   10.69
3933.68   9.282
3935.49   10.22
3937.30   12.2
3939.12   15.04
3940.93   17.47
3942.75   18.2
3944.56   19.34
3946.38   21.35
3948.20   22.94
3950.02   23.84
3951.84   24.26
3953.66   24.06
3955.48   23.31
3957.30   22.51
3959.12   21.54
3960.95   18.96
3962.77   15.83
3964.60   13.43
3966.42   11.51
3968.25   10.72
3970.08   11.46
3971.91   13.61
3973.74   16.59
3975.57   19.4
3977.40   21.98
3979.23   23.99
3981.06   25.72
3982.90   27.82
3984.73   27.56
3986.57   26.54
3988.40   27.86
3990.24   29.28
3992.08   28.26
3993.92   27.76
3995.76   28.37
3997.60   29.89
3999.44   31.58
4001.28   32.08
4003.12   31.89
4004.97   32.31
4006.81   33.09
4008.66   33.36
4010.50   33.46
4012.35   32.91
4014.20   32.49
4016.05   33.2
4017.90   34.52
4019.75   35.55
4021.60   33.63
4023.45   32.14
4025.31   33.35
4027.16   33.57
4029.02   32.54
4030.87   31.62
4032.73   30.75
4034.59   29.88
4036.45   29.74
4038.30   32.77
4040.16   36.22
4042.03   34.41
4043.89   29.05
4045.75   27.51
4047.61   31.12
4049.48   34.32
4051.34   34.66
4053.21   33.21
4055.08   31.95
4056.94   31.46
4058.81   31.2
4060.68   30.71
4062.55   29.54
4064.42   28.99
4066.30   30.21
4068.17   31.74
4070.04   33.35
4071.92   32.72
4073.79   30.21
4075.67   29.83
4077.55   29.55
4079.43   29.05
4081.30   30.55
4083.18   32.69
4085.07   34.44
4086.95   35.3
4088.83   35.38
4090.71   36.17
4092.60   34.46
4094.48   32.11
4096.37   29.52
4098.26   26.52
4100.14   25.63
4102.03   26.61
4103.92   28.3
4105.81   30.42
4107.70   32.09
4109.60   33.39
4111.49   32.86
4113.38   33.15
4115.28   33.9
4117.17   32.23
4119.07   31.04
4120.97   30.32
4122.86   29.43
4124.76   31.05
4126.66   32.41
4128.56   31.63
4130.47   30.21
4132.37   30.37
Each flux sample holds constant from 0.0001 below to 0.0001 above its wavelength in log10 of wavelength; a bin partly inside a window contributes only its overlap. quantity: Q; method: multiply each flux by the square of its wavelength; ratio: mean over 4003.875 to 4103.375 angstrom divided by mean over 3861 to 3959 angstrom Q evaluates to 1.70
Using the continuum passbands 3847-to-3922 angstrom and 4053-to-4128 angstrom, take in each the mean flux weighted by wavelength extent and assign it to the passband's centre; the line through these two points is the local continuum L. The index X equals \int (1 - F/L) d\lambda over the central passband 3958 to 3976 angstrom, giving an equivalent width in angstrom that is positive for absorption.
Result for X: 6.96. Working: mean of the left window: 20.7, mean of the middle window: 15.3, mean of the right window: 31.3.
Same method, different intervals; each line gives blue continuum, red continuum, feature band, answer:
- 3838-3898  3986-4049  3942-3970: 7.4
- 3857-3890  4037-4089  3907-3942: 5.0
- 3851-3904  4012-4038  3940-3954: 2.4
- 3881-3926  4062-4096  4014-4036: -2.8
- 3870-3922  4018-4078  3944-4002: 9.8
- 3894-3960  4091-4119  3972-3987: 0.4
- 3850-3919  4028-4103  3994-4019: -3.7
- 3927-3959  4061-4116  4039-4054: -2.8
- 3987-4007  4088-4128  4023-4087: -2.1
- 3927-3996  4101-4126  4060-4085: -2.5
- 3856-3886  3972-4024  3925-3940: 6.6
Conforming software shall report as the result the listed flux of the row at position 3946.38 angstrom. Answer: 21.35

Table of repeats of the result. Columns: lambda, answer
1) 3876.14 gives 22.03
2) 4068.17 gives 31.74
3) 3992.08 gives 28.26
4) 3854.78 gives 17.02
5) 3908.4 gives 24.29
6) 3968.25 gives 10.72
